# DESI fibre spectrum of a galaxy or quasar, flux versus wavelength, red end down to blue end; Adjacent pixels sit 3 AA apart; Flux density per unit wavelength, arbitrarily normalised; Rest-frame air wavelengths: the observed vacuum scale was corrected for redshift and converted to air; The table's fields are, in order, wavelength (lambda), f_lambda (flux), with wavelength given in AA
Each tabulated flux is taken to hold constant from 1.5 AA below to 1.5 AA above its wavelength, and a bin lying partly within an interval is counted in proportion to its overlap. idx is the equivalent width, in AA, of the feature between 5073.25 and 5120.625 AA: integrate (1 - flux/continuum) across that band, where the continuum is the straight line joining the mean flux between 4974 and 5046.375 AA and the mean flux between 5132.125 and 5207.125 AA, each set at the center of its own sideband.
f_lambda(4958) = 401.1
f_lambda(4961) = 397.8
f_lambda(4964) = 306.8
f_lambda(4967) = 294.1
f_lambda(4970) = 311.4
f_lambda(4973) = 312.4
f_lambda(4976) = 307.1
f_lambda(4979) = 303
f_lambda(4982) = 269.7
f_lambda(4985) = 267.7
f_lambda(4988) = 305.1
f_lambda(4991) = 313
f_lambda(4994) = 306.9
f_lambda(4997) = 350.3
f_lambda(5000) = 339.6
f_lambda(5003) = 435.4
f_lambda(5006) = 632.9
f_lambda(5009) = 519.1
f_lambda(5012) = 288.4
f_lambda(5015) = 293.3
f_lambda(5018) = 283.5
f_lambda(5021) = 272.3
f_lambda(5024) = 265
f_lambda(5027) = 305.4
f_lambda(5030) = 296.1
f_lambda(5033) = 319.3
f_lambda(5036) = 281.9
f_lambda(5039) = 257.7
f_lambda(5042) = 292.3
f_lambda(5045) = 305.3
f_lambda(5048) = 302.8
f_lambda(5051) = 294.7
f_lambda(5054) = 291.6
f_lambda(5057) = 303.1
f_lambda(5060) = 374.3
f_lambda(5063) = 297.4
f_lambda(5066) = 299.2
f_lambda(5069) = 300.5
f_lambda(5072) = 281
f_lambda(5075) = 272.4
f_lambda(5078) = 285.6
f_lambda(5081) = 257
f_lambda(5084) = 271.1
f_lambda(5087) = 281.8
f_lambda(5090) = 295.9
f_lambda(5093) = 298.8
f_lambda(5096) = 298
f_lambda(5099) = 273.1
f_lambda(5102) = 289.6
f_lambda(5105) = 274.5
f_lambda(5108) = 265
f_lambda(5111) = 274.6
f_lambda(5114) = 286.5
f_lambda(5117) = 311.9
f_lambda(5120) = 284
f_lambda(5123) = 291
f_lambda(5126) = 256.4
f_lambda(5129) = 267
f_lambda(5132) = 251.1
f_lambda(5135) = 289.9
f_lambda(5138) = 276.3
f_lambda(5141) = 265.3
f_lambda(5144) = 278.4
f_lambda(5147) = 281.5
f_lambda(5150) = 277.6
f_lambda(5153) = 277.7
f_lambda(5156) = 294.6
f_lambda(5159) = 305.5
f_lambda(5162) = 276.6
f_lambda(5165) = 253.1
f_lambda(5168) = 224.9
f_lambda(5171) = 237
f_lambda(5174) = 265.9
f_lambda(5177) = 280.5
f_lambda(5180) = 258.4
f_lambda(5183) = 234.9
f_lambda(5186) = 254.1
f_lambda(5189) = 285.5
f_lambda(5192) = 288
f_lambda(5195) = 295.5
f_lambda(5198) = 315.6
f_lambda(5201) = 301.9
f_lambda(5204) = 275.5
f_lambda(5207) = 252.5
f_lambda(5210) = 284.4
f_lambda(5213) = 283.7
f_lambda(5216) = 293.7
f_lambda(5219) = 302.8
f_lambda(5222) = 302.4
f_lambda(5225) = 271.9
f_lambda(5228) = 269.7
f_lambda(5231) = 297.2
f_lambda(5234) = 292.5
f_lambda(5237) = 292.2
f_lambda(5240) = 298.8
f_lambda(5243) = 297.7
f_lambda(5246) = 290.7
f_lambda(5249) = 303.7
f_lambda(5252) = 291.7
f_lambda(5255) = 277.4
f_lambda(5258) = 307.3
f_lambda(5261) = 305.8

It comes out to 2.4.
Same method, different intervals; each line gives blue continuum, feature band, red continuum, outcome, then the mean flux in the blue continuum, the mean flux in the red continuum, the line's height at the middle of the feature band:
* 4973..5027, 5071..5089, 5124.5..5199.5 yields 1.73 AA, 337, 272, 305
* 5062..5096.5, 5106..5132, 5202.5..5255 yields 0.80 AA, 286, 288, 287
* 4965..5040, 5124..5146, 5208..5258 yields 2.56 AA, 326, 291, 306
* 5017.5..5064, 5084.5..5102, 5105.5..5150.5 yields -0.22 AA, 297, 277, 285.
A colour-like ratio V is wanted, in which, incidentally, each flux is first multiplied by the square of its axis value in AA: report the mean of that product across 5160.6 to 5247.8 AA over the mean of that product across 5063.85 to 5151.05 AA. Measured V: 1.0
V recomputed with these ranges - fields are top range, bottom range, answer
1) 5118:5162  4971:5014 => 0.84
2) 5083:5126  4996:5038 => 0.85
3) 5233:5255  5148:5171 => 1.12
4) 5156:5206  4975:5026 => 0.86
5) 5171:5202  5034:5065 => 0.97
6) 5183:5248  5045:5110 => 1.04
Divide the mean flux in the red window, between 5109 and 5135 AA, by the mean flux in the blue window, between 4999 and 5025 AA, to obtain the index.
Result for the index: 0.7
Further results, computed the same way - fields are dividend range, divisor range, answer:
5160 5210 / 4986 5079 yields 0.84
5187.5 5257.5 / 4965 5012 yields 0.83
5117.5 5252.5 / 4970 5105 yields 0.90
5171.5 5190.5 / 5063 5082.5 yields 0.92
